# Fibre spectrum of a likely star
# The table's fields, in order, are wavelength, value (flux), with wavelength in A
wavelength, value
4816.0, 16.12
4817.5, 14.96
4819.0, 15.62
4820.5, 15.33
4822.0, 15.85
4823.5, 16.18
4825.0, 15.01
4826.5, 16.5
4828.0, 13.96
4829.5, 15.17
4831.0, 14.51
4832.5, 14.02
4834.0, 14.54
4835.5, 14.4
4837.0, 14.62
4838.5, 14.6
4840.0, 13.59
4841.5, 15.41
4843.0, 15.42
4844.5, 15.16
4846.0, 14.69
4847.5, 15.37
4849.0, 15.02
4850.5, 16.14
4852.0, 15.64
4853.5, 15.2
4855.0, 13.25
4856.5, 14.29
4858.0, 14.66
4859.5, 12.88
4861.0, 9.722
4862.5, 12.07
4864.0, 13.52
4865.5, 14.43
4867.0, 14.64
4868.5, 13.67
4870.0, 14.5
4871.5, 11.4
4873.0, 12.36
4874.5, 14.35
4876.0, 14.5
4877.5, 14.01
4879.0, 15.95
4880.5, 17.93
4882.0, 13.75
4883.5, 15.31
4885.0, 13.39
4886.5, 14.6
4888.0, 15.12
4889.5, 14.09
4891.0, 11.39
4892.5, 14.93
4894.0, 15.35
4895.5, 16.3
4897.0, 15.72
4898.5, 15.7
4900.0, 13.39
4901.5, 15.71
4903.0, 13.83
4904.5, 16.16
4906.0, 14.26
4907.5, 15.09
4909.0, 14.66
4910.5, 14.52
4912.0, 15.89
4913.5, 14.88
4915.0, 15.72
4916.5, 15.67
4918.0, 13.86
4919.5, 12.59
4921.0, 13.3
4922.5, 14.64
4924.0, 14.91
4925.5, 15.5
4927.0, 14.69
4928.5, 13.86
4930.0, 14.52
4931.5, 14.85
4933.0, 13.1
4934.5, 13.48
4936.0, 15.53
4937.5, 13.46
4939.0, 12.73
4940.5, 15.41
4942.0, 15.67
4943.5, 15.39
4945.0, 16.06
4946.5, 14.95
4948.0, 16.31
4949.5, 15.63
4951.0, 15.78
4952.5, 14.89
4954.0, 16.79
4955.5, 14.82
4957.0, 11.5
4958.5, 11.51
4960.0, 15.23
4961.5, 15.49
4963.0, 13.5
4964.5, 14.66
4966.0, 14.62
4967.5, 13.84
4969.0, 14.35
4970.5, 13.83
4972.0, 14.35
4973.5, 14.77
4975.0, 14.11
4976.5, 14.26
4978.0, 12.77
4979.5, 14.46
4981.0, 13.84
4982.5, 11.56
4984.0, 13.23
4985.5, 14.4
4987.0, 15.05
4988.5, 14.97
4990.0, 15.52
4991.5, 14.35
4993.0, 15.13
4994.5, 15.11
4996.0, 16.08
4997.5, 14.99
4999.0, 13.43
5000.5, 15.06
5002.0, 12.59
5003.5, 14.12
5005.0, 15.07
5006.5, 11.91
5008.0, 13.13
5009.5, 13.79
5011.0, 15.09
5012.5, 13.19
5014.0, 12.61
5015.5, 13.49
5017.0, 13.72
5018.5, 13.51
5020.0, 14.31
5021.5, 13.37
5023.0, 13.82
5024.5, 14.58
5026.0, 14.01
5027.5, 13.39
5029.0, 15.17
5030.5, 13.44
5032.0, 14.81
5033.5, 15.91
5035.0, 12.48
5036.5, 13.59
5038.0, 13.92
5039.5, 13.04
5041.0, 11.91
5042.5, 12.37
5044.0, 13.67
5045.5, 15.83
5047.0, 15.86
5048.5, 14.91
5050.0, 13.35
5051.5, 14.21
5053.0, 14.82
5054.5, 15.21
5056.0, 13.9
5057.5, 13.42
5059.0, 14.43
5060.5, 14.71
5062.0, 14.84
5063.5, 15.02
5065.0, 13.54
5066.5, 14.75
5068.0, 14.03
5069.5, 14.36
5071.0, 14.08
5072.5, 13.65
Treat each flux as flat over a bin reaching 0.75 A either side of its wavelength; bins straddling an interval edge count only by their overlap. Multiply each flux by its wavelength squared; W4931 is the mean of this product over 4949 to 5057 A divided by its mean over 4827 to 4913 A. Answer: 1.0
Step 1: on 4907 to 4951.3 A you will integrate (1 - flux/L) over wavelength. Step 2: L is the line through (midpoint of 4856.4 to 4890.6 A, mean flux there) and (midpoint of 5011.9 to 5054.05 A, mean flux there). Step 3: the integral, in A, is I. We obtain -2.60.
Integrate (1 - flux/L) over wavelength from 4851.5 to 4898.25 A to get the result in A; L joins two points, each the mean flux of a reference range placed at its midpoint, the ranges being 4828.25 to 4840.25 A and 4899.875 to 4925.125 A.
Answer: 1.3 A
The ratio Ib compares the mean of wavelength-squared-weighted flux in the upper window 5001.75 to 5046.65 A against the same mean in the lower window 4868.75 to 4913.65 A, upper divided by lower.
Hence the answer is 1.0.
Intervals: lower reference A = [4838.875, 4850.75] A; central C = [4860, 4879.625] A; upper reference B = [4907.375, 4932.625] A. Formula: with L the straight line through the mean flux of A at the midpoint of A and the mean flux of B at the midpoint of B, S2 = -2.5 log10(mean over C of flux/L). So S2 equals 0.11 mag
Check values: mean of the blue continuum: 15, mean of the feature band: 13.4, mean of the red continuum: 14.6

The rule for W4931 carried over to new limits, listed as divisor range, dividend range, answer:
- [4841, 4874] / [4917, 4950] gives 1.07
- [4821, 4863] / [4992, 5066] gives 1.04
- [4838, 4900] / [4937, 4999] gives 1.05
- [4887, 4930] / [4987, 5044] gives 0.99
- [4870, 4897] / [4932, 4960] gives 1.04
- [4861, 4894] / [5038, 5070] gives 1.09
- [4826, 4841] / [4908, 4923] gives 1.03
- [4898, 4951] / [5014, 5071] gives 1.00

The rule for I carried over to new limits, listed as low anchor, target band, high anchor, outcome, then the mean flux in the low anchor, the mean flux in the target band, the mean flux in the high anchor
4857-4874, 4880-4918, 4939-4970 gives -3.2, 13.1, 14.9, 14.8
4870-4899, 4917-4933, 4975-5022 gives 0.1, 14.5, 14.2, 14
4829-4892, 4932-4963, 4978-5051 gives -1.2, 14.3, 14.7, 14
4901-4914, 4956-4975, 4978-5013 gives 0.6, 15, 14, 14.2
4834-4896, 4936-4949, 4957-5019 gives -0.8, 14.3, 15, 14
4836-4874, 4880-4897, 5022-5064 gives -0.8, 14.1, 14.7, 14.2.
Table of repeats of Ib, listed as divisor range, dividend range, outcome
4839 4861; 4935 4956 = 1.09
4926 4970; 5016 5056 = 1.00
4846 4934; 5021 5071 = 1.04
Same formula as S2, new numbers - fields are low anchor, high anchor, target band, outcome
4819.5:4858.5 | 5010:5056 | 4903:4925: -0.009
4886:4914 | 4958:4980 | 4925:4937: 0.009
